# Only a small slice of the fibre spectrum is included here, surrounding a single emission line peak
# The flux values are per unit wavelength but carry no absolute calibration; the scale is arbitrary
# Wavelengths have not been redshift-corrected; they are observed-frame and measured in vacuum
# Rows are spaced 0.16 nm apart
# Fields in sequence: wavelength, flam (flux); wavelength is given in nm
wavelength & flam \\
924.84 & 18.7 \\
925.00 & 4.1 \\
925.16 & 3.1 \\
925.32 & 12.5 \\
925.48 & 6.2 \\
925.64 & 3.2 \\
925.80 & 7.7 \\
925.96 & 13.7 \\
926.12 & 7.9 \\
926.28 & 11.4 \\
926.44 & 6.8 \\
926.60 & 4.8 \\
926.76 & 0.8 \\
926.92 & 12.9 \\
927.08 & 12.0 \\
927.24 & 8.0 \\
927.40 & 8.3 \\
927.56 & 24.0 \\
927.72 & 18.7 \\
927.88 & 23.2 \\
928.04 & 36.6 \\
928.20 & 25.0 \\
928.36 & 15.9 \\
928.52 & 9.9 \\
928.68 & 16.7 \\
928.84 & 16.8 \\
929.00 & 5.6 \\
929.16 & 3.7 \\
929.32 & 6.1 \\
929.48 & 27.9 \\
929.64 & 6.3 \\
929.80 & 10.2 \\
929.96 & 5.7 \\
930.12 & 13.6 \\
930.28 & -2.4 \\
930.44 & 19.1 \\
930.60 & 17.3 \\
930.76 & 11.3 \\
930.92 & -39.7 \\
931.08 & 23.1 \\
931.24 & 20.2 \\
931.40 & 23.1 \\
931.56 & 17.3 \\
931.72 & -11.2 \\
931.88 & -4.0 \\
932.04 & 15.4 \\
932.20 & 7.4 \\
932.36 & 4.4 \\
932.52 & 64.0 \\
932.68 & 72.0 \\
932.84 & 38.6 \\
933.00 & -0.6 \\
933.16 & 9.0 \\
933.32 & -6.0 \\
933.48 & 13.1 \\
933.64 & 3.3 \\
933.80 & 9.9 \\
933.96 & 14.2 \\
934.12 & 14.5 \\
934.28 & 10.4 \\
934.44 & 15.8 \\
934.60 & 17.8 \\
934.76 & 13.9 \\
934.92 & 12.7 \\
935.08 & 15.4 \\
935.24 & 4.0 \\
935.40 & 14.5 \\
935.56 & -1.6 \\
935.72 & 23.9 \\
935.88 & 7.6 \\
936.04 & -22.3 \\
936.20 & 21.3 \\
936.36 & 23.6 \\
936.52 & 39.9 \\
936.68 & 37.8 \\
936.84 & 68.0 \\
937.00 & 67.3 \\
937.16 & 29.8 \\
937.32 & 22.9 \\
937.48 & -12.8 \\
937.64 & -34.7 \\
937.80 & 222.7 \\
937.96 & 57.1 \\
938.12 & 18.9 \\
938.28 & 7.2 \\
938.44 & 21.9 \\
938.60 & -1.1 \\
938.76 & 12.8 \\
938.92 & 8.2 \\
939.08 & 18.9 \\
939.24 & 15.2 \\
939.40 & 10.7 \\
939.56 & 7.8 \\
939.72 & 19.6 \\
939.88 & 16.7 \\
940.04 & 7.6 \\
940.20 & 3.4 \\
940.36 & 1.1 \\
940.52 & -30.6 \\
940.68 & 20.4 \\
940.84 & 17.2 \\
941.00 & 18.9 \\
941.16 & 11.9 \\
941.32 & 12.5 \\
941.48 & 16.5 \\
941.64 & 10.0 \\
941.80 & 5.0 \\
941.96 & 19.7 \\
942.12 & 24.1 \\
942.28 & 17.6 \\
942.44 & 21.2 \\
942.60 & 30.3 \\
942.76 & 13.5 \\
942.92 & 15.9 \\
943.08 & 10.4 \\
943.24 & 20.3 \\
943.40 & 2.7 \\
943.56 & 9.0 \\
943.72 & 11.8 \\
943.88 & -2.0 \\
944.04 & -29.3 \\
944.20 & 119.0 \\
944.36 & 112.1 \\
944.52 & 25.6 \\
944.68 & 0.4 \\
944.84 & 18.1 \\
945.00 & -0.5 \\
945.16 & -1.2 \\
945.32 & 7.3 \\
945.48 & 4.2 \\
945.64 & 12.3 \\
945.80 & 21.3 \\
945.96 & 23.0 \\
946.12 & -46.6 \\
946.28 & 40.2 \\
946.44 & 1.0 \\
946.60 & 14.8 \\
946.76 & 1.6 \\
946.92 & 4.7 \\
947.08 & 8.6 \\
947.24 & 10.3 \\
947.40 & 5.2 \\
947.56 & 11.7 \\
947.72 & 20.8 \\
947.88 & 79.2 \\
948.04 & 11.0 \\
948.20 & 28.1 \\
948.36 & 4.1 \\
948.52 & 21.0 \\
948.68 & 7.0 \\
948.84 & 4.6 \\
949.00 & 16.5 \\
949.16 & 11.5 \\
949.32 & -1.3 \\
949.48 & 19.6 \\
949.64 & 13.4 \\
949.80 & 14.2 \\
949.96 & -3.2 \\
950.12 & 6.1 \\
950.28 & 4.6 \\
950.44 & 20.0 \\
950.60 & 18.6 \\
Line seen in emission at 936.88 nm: [O III]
